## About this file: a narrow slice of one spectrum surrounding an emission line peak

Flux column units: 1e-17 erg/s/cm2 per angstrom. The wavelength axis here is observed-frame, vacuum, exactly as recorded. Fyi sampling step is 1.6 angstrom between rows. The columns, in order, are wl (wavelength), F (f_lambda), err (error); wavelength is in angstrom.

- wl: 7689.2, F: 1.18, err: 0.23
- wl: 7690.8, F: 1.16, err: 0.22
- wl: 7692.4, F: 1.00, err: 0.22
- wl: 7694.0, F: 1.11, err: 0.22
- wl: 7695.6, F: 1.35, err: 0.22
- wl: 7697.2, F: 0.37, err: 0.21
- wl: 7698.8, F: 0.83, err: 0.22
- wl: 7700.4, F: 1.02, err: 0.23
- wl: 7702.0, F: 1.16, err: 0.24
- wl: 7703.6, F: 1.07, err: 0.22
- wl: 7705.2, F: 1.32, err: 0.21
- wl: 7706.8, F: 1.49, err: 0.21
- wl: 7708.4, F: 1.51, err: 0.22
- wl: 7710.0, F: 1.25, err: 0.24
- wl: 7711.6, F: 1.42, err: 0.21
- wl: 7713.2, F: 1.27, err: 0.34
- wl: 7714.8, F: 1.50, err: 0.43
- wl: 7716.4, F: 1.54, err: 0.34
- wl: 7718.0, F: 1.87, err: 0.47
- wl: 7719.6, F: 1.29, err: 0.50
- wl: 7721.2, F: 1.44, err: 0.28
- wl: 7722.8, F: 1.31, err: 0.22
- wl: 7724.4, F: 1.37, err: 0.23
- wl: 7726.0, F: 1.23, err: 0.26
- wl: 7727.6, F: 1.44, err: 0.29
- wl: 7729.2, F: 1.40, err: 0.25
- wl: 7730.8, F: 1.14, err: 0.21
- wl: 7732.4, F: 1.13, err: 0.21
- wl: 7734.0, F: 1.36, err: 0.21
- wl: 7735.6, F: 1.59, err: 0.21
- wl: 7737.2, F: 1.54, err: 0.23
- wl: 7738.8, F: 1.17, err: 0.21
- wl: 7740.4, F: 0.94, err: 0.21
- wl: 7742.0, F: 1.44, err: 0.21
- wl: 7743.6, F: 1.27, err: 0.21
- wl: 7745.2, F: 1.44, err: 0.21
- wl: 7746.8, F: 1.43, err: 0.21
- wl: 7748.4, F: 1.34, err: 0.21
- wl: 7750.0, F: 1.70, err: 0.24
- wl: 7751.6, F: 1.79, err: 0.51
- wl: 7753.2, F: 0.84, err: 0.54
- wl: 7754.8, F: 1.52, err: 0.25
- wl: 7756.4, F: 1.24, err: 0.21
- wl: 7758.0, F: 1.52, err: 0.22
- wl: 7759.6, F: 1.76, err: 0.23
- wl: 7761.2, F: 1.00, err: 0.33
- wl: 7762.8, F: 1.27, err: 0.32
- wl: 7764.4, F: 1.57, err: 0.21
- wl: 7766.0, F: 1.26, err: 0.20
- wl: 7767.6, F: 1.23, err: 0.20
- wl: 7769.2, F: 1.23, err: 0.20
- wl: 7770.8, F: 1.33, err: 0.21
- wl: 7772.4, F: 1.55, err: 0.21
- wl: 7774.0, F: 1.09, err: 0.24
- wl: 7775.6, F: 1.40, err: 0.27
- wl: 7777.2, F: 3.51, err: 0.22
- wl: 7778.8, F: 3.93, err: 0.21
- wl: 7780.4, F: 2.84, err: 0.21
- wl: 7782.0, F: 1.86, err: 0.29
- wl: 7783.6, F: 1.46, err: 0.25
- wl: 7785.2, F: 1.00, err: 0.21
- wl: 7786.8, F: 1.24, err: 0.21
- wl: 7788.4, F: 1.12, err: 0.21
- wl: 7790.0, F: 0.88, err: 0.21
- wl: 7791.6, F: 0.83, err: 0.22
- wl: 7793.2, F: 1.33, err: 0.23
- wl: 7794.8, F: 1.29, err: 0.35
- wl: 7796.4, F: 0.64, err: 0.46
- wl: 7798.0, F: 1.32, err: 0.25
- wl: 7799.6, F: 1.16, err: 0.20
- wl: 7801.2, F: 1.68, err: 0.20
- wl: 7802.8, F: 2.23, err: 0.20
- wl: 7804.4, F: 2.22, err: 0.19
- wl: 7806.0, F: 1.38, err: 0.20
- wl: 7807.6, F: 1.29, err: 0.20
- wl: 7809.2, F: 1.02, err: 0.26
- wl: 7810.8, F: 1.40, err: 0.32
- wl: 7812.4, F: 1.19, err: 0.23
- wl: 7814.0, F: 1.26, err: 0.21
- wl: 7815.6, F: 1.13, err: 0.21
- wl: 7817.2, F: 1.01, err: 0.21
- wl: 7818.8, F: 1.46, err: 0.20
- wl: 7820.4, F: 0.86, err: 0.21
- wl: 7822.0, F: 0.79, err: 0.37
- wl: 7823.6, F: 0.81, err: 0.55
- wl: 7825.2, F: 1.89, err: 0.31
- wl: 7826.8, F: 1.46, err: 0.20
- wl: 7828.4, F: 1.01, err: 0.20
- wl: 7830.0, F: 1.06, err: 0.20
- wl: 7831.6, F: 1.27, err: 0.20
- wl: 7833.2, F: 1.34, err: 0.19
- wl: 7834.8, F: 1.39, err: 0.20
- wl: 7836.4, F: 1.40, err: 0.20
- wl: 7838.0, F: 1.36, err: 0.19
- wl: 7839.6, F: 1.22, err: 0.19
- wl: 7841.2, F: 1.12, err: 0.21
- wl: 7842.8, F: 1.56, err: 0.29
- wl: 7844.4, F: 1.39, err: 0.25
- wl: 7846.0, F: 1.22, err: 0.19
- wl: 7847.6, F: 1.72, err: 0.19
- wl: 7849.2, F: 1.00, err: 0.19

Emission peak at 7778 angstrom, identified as Halpha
